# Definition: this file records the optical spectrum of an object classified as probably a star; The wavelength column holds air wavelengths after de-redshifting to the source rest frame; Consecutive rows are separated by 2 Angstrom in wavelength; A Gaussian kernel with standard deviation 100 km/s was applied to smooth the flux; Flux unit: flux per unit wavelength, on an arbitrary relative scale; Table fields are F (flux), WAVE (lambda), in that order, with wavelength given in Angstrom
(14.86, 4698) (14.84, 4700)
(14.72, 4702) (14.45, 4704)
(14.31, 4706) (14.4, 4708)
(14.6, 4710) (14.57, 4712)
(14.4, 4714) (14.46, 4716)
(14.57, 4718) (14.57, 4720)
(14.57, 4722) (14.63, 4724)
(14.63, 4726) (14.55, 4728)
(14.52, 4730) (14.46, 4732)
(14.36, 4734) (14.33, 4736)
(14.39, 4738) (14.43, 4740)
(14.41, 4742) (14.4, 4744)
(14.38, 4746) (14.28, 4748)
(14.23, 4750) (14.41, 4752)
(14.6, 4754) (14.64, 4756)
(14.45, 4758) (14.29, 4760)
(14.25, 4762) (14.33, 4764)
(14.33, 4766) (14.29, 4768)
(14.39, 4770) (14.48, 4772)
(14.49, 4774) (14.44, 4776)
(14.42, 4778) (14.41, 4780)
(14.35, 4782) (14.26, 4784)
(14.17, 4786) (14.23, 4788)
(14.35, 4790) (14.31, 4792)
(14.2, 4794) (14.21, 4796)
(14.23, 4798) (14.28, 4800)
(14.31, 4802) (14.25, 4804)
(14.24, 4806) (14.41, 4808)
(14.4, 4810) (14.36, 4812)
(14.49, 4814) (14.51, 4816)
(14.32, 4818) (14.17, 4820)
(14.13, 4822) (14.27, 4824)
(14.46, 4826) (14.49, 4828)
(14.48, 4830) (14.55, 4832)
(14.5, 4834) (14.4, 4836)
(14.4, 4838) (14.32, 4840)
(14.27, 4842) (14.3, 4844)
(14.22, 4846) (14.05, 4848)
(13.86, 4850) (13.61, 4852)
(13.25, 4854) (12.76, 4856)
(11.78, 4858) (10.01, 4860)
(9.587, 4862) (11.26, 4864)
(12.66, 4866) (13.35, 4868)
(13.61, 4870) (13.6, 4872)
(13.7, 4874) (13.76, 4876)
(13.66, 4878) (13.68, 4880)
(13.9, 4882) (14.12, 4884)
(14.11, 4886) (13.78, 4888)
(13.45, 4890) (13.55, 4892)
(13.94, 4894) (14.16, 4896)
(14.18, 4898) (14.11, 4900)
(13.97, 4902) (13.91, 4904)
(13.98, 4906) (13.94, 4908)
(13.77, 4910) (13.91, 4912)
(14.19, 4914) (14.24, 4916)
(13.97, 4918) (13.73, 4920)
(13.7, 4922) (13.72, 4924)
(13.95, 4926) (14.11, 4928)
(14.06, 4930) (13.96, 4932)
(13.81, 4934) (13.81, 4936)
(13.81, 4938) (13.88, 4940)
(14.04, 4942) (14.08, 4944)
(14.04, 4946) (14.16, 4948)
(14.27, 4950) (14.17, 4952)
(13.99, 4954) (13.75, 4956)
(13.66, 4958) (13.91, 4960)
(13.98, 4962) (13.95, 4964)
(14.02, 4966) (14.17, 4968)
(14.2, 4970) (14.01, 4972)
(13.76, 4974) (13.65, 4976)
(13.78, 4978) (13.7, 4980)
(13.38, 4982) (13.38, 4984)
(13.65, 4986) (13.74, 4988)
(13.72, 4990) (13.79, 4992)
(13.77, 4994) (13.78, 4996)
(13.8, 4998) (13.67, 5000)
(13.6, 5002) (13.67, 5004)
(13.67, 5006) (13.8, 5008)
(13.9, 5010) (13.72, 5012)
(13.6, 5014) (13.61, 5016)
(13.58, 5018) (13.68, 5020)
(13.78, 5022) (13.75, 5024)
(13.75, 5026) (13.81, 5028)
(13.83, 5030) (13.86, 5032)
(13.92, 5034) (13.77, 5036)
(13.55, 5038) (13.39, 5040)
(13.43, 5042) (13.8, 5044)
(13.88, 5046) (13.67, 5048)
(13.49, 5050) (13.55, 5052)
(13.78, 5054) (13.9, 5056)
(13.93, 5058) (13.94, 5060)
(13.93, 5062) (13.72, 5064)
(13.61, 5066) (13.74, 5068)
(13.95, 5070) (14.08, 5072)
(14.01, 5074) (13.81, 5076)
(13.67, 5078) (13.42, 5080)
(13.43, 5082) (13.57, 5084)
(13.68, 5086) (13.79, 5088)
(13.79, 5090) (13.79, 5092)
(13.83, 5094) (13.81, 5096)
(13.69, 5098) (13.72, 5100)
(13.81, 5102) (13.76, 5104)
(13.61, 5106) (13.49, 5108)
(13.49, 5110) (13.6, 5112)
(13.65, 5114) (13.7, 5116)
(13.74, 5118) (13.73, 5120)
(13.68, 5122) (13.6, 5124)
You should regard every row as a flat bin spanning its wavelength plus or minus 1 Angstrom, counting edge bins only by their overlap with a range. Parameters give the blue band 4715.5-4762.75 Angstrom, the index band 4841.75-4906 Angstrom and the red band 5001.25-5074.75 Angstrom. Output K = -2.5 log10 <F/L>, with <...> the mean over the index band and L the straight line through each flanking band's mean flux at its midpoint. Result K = 0.06 mag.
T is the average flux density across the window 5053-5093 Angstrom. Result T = 13.8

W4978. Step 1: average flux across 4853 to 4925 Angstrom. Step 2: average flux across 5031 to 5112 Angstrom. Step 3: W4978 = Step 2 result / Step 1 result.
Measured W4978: 1.02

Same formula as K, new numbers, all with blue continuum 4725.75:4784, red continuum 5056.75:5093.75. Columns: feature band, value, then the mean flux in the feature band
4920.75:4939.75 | 0.014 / 13.9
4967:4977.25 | 0.002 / 14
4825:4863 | 0.054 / 13.5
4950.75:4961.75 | 0.008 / 13.9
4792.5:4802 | 0.006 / 14.2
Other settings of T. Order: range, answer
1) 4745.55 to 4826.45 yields 14.3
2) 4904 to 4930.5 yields 13.9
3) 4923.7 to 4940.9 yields 13.9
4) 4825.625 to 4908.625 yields 13.6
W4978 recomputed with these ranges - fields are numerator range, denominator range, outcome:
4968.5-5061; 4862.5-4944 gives 1.00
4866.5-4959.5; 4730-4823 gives 0.97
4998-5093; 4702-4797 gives 0.95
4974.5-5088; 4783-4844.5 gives 0.96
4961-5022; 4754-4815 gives 0.96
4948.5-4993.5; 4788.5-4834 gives 0.97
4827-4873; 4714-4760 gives 0.92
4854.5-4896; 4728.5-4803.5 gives 0.91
